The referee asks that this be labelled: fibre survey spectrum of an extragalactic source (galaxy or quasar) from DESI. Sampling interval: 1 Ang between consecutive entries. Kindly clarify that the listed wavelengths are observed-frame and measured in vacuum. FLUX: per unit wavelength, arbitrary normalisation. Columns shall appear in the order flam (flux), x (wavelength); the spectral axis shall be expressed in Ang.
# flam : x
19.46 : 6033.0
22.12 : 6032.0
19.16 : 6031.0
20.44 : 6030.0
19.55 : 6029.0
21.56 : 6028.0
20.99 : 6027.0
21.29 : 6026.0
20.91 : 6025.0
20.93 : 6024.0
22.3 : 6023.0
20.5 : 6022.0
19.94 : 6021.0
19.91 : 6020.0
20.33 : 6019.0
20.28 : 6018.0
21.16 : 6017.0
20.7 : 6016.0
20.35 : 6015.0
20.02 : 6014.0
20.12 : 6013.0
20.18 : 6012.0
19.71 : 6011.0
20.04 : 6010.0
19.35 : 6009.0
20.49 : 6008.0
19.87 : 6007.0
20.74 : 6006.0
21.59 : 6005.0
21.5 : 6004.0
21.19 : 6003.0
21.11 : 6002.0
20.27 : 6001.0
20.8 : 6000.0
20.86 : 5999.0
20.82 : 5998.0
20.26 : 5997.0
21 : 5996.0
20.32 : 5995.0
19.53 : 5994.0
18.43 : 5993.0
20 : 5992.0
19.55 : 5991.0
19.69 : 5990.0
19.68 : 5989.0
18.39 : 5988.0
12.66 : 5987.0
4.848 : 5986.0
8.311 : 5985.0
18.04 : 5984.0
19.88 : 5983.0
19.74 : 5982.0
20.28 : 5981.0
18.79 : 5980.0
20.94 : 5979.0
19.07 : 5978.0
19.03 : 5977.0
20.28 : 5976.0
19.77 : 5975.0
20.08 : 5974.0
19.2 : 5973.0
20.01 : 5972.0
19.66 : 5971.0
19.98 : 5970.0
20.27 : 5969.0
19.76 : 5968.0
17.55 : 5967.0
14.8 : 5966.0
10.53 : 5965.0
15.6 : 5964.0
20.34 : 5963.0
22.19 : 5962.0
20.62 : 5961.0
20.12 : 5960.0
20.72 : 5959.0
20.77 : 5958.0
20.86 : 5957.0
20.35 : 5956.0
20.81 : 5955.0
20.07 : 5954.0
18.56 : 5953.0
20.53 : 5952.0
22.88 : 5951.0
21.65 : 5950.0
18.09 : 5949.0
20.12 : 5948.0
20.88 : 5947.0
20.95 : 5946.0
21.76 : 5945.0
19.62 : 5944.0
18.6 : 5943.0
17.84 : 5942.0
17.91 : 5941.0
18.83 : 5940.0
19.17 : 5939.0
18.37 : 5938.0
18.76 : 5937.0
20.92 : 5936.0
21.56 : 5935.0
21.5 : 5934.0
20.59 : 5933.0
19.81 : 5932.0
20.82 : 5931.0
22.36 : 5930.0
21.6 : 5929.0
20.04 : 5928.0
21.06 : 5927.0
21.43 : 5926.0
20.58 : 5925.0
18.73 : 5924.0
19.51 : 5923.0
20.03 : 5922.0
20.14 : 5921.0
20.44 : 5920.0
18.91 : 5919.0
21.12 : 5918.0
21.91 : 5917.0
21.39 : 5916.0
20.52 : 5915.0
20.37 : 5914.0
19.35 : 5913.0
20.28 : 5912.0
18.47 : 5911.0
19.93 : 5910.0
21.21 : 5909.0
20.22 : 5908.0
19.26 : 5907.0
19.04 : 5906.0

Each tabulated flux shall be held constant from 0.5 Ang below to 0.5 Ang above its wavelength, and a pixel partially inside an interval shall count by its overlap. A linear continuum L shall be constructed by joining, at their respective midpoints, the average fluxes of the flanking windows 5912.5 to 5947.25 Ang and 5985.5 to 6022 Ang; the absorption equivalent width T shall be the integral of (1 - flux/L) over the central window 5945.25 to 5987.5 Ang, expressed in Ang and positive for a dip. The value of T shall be 2.3 Ang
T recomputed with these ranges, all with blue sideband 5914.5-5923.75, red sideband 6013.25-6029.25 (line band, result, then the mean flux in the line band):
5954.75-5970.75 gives 1.13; 19.1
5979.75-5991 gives 2.24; 16.5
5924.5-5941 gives 0.04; 20.4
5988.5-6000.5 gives 0.31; 20.1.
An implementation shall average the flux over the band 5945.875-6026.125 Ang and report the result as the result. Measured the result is 19.5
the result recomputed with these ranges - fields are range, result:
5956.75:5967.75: 18.5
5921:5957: 20.2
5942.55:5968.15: 19.6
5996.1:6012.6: 20.6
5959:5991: 18.1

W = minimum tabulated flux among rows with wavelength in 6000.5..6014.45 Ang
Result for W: 19.35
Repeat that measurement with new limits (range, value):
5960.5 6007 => 4.848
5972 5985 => 8.311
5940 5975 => 10.53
